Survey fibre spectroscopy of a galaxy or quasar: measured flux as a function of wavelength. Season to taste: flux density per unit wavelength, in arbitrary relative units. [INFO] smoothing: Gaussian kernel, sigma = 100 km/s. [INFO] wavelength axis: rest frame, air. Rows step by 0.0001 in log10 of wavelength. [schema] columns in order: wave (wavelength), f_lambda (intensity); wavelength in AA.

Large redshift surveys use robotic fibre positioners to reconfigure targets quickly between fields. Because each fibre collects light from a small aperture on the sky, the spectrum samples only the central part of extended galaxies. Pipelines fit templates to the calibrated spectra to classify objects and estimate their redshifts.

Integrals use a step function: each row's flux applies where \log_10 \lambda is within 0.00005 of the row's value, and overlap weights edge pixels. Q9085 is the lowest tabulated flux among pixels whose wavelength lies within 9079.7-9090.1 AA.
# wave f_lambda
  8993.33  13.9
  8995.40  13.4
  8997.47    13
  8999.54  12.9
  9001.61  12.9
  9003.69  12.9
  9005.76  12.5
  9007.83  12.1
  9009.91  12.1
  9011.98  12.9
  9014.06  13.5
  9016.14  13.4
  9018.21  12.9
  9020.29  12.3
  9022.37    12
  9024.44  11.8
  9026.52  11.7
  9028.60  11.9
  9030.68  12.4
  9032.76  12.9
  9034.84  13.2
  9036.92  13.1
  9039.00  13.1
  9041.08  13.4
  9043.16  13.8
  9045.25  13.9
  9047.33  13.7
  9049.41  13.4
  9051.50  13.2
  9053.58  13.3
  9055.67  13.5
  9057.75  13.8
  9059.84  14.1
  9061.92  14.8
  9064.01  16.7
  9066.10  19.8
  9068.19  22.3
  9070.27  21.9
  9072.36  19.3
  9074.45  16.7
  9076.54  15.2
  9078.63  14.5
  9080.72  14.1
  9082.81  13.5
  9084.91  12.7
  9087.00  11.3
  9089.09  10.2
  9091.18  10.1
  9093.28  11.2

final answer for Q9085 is 10.2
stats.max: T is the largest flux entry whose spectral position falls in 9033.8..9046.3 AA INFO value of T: 13.9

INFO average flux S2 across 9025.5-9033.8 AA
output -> 12.2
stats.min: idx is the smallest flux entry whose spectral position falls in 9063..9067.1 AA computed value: 16.7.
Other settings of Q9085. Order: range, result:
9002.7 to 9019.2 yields 12.1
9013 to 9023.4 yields 12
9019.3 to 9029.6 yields 11.7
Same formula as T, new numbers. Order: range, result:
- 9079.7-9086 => 14.1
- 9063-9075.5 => 22.3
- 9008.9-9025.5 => 13.5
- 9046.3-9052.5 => 13.7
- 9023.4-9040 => 13.2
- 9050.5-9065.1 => 16.7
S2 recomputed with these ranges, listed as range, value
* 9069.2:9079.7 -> 17.5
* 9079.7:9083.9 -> 13.8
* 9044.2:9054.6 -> 13.5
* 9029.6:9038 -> 12.9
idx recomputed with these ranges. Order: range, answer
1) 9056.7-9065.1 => 13.8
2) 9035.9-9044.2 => 13.1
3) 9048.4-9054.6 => 13.2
